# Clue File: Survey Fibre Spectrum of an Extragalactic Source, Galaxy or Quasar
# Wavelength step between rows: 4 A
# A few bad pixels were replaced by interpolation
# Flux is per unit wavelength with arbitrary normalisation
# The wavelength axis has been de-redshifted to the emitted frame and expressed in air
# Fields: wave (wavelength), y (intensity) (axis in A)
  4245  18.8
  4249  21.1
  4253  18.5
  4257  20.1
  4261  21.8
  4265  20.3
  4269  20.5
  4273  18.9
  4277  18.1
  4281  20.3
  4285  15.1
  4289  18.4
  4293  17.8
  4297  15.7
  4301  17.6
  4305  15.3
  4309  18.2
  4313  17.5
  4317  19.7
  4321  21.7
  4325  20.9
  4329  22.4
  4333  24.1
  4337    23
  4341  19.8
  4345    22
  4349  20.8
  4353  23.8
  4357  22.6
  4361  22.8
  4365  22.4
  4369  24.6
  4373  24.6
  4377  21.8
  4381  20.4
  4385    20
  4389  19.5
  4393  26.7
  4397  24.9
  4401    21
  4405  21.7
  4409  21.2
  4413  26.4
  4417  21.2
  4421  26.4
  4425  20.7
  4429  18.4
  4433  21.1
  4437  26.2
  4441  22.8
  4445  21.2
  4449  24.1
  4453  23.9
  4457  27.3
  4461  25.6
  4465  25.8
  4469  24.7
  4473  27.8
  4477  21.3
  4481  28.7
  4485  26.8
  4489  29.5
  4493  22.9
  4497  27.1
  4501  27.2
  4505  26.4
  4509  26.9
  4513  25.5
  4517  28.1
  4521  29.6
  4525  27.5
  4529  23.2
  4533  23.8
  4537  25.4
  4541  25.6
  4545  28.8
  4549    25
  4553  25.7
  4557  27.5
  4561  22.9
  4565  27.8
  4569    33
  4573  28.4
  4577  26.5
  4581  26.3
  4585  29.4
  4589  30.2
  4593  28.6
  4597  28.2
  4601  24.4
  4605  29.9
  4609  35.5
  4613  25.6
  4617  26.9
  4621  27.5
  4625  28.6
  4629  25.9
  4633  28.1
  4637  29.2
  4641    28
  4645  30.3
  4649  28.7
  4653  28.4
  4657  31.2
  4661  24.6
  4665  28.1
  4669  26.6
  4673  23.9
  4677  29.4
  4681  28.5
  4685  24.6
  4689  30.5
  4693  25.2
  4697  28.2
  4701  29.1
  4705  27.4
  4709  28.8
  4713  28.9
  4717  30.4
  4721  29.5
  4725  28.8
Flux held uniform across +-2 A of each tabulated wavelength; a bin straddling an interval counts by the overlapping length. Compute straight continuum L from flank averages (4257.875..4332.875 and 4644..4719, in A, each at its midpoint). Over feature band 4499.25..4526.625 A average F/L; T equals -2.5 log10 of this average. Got -0.136 mag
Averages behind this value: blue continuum 19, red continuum 28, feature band 27.3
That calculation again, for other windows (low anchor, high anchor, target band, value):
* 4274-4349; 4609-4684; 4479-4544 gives -0.090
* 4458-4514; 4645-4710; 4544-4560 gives 0.014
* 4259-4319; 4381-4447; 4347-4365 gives -0.099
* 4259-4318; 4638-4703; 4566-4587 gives -0.127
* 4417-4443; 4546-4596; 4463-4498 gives -0.073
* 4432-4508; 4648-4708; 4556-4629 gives -0.057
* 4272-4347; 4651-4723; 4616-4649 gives -0.056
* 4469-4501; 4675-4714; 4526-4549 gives 0.053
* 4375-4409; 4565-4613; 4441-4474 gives -0.024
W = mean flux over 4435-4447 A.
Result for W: 23.4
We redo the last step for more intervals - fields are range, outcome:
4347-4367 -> 22.5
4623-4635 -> 27.5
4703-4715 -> 28.4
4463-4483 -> 25.7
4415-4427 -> 22.8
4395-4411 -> 22.2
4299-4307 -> 16.5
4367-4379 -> 23.7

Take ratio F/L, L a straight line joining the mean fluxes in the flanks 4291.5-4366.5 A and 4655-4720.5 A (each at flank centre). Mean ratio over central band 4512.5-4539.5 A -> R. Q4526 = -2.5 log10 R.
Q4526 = -0.07 mag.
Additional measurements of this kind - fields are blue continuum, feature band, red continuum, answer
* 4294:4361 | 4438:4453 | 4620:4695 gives 0.00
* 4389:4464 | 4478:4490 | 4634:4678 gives -0.13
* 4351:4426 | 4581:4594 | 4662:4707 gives -0.12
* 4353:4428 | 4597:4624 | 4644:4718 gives -0.06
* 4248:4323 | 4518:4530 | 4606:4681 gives -0.09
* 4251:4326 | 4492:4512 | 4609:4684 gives -0.09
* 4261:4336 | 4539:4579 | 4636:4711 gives -0.08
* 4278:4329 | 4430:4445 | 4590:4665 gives -0.01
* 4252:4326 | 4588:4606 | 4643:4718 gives -0.08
